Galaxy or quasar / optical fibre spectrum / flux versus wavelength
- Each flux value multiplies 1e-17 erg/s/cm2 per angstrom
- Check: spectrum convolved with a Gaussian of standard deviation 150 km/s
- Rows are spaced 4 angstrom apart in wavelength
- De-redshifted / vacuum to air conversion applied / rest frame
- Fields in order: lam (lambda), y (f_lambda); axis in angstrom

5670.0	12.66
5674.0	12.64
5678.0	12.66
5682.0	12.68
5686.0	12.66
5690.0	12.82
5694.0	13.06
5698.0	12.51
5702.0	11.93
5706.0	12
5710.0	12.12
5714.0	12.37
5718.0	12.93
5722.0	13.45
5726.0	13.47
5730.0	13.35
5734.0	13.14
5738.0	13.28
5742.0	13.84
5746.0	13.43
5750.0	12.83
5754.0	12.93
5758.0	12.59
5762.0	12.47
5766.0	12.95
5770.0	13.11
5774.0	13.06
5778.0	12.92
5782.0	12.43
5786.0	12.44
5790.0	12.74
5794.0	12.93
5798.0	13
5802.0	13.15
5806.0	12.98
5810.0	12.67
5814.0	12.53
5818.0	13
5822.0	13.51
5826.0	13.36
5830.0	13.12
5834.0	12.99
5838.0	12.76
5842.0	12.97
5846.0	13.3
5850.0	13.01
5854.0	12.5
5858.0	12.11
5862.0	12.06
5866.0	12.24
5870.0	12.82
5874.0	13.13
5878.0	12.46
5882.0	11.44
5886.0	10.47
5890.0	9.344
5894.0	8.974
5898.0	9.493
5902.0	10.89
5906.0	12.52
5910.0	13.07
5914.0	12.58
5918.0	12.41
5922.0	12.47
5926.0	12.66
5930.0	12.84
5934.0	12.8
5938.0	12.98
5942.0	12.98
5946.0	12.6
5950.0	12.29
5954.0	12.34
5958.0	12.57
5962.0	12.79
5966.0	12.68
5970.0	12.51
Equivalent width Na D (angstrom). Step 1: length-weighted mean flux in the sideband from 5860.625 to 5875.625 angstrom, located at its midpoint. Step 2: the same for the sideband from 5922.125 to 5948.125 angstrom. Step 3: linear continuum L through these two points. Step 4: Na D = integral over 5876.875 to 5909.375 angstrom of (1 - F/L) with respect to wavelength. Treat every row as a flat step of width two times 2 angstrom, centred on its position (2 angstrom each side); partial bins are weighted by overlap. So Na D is 4.88 angstrom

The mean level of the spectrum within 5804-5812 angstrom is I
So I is 12.8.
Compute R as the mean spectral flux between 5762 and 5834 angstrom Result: 12.9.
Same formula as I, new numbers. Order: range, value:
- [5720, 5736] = 13.4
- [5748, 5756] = 12.9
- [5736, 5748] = 13.5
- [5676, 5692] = 12.7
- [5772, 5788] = 12.7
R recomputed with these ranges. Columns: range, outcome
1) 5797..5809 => 13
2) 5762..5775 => 13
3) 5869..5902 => 11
